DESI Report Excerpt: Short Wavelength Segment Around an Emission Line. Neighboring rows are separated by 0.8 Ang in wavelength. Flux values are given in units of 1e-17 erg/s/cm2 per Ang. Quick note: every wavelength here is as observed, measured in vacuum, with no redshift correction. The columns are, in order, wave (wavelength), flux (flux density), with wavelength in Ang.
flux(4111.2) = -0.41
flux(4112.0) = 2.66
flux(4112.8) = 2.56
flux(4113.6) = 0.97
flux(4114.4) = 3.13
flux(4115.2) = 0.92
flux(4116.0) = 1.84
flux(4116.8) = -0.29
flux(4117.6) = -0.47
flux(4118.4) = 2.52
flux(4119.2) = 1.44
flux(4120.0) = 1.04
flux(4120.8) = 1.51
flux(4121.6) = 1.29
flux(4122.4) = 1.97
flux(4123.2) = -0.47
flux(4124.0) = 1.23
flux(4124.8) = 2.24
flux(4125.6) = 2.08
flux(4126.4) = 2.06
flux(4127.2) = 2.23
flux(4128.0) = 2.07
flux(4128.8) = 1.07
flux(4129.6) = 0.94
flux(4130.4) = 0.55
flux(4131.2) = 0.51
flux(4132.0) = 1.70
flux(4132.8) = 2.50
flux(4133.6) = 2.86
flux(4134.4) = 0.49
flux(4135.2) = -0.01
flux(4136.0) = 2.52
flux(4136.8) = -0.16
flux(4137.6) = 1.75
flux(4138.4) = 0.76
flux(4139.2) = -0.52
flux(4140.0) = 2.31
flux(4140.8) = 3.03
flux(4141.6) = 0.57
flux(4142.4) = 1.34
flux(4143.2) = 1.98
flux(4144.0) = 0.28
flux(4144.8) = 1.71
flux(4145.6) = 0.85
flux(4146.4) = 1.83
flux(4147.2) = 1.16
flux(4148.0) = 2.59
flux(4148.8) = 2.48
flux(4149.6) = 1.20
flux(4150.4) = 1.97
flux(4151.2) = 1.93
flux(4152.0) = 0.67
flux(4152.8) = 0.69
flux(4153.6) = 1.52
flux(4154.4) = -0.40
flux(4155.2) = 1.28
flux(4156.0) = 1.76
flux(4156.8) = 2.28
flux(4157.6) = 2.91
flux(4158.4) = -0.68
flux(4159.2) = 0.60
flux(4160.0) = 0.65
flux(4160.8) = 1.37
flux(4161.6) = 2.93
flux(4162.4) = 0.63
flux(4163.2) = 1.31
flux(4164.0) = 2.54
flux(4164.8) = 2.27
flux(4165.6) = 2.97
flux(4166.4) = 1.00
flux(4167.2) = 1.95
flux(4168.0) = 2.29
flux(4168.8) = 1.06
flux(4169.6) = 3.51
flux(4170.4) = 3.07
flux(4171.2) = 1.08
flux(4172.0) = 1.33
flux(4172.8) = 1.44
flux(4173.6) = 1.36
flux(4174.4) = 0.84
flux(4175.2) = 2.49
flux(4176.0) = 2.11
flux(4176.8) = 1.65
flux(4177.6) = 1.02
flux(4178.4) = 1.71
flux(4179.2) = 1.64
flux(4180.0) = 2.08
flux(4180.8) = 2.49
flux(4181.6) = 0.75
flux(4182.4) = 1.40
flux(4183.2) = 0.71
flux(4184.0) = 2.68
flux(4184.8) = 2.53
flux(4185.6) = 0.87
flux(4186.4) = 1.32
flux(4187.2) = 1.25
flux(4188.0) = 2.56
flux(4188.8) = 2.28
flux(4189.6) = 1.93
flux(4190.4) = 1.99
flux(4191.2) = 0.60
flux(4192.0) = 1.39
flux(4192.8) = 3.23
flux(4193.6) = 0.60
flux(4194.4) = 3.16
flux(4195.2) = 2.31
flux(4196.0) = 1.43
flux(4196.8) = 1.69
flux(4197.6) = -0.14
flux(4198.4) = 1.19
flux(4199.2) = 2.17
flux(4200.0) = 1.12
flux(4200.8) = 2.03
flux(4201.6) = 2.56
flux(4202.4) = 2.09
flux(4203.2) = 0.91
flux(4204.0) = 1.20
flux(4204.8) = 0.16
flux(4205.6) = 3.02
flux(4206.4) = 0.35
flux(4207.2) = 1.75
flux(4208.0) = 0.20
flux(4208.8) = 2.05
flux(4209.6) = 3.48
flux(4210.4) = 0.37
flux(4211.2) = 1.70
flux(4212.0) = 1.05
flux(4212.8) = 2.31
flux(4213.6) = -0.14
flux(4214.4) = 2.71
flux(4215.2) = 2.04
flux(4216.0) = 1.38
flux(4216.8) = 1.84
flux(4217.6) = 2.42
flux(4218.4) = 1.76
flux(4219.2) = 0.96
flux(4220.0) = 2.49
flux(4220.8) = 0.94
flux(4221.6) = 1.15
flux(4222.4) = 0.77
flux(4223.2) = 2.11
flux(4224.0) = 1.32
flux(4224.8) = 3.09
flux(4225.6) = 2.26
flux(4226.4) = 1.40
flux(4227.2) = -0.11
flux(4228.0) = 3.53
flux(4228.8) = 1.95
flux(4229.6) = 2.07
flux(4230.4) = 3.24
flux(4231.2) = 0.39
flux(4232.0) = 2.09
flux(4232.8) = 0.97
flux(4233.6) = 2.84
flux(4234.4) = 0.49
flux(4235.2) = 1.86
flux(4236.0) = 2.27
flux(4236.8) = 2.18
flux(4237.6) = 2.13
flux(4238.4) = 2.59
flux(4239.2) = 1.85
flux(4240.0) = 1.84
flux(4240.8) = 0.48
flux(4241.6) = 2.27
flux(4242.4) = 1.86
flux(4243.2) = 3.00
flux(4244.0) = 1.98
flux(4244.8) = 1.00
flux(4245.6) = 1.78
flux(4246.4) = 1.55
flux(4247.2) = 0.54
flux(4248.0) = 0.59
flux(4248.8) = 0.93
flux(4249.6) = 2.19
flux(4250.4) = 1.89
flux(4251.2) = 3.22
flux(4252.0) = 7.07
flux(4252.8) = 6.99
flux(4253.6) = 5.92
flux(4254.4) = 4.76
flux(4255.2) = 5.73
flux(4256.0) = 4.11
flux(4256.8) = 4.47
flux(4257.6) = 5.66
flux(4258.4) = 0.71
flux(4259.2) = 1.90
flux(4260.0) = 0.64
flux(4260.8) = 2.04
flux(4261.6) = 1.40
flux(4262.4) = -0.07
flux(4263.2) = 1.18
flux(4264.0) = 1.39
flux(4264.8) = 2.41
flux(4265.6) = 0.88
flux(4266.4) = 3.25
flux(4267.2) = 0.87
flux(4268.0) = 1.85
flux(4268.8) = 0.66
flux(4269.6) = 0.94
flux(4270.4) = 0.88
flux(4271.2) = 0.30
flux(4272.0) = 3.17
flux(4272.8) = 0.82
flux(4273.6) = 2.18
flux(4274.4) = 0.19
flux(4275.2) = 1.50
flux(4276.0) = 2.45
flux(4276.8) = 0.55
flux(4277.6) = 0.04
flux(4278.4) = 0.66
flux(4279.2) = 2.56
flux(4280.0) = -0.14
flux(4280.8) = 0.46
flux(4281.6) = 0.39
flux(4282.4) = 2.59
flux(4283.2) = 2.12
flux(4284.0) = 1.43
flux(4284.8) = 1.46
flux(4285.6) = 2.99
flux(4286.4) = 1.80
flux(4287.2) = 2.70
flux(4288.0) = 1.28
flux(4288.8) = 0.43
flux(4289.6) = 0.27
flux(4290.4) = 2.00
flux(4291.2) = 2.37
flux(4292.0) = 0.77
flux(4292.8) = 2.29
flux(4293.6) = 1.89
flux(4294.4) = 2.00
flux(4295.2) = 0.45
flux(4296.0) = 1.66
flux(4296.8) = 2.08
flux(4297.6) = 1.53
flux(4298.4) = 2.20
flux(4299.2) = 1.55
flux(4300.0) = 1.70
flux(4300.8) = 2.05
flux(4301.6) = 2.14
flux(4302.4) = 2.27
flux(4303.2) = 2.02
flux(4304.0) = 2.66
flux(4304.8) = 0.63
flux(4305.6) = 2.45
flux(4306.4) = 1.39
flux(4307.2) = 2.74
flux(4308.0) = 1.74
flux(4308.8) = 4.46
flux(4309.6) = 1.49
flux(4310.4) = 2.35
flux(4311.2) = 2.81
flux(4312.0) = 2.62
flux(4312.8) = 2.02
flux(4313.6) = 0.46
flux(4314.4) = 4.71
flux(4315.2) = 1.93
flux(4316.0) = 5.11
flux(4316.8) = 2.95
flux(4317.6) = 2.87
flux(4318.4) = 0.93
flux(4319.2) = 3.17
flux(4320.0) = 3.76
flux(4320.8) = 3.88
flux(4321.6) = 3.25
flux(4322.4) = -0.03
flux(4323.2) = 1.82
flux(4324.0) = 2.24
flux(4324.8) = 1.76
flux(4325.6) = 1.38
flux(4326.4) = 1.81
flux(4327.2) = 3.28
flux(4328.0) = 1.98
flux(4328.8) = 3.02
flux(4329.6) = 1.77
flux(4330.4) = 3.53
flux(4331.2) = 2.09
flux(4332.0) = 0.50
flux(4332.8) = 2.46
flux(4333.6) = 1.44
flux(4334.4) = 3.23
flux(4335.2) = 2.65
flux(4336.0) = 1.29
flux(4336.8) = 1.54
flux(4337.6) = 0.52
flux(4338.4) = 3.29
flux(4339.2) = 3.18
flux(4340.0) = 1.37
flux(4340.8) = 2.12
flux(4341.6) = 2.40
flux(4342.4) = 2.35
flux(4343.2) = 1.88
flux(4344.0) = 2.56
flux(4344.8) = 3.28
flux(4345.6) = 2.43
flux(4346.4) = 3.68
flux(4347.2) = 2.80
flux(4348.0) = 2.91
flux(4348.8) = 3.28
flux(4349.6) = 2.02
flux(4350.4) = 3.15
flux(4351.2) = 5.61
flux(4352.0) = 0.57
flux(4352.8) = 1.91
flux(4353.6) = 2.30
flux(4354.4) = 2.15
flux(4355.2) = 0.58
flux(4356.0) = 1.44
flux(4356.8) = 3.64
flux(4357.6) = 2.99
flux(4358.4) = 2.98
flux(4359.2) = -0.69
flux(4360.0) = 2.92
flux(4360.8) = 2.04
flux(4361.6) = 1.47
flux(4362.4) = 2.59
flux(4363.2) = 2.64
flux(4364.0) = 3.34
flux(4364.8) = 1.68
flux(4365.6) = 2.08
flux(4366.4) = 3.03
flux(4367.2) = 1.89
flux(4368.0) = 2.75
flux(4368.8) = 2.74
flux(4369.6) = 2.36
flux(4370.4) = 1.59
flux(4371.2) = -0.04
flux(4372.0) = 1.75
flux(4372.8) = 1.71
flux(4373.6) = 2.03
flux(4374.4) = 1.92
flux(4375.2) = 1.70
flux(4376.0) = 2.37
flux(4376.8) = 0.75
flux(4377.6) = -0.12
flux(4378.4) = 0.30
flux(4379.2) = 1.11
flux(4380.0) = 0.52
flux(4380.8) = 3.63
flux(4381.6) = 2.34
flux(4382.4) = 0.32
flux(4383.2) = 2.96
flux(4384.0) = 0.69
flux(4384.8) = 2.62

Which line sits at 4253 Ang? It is [O II]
